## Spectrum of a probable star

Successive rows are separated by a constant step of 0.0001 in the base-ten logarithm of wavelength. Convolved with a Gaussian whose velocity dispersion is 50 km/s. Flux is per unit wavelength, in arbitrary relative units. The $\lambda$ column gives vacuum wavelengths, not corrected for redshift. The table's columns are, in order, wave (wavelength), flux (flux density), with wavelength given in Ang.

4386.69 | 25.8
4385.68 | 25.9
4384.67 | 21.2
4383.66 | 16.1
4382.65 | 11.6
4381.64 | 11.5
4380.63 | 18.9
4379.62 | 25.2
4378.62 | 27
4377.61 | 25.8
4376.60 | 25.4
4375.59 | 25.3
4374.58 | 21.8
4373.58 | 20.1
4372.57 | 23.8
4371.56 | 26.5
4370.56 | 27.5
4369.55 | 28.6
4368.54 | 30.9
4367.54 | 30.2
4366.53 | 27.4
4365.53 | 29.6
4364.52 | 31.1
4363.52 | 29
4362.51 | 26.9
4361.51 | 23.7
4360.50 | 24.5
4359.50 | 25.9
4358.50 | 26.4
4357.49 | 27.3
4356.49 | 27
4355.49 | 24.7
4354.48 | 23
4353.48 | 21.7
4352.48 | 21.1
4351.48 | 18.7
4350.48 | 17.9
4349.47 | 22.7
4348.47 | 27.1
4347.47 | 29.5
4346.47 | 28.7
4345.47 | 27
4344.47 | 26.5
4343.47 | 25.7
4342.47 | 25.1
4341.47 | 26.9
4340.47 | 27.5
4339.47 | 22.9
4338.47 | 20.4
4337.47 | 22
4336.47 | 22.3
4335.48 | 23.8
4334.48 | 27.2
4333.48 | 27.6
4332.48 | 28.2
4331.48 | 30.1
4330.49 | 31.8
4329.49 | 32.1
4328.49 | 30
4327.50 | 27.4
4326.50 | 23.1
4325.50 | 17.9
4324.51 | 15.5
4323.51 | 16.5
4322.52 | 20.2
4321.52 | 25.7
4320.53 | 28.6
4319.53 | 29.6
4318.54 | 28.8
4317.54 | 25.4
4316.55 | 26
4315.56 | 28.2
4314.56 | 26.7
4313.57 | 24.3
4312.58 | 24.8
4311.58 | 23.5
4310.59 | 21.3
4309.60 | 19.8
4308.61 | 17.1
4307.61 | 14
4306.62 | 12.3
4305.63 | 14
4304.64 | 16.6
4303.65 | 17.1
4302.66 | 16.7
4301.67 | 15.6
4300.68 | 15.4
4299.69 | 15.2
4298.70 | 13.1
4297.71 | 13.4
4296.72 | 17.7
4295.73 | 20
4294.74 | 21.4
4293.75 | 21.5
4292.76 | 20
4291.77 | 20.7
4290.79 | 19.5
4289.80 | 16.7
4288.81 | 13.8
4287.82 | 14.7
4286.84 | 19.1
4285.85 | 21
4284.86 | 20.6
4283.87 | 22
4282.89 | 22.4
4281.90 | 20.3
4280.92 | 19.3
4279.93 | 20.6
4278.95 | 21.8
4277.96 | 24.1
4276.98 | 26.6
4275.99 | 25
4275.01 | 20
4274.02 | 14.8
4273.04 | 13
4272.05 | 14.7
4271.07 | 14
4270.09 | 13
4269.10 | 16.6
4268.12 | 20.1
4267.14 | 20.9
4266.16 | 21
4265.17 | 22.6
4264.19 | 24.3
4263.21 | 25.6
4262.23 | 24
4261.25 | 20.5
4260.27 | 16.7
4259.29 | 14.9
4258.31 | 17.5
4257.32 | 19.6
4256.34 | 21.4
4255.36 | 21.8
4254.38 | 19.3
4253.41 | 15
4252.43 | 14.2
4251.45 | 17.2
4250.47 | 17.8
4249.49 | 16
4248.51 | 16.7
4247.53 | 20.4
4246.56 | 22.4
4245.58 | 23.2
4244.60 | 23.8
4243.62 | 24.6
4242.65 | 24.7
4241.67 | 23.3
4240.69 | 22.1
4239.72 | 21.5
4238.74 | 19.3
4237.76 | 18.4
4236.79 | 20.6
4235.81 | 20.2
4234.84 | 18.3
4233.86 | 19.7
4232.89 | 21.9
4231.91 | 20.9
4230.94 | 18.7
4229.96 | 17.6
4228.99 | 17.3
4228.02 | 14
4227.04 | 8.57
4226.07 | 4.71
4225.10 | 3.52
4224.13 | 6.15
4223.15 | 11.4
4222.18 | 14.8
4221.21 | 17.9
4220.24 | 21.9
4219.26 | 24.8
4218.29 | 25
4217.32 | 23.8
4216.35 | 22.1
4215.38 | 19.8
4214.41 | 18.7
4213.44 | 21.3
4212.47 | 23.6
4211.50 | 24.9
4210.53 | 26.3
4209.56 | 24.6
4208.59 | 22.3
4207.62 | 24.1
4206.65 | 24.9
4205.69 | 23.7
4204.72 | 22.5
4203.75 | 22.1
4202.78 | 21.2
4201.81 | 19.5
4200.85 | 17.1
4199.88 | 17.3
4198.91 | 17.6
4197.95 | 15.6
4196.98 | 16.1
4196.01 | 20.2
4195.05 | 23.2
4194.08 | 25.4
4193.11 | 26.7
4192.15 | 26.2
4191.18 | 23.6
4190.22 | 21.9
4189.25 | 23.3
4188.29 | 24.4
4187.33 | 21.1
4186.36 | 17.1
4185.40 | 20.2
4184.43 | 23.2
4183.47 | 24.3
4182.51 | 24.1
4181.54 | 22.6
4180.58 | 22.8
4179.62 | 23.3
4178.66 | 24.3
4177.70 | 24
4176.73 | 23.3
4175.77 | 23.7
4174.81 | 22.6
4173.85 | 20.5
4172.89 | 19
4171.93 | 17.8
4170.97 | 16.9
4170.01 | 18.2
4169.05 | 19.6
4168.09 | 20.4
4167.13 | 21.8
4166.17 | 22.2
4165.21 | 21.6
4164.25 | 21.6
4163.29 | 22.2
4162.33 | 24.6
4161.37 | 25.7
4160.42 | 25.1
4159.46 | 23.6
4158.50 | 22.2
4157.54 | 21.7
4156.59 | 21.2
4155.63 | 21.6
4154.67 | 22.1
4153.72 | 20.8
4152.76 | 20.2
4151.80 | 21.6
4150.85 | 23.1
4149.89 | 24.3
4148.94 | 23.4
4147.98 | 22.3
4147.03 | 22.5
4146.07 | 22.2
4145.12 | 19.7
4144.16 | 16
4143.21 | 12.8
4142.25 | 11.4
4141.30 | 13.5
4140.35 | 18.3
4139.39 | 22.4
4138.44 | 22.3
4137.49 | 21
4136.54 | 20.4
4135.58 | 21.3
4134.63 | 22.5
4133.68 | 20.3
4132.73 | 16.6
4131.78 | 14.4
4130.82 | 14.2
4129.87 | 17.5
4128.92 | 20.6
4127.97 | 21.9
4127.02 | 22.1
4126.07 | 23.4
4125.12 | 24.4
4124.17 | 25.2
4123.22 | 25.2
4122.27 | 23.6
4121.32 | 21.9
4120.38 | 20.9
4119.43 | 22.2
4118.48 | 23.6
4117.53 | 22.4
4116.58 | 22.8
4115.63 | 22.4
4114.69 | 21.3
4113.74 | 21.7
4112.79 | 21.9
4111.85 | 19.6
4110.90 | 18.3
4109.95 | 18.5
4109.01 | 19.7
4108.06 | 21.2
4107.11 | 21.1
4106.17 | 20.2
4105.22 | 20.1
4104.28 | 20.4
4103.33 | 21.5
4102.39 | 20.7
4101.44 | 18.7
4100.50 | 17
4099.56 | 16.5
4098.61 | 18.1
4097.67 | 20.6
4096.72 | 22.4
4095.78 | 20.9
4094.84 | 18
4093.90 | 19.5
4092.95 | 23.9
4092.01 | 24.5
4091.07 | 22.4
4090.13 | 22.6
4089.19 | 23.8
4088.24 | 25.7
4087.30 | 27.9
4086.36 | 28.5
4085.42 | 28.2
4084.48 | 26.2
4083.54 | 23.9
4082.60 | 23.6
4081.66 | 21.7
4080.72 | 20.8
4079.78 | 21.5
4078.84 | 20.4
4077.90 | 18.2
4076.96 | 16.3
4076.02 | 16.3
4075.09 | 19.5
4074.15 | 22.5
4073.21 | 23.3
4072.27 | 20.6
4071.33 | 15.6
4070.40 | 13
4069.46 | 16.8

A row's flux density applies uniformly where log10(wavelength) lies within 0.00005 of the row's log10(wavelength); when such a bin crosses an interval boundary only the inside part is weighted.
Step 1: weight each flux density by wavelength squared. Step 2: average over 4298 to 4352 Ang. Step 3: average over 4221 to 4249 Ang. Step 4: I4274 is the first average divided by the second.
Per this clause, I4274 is 1.3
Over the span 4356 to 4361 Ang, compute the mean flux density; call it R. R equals 26.2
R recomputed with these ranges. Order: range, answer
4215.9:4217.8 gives 23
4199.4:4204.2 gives 19.4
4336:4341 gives 23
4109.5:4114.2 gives 20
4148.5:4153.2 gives 22.5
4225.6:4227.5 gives 6.64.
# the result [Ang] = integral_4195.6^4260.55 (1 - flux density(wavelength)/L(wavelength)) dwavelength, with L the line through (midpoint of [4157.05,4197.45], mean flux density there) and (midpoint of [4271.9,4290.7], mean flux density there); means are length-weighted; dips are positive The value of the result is 5.2 Ang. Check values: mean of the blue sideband 22.2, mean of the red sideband 19.6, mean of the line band 19.2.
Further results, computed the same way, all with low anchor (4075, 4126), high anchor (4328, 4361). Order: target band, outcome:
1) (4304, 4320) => 2.0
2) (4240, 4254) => 2.3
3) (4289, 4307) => 5.6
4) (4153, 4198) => 1.6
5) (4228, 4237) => 1.8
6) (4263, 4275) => 3.0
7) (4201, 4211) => 0.2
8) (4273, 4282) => 1.3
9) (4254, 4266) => 1.7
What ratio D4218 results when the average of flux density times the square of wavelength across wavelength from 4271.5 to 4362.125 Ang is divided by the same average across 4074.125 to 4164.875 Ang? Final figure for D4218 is 1.15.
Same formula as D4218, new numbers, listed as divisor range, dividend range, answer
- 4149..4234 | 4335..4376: 1.32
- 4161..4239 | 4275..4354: 1.14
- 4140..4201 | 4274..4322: 1.02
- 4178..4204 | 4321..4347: 1.24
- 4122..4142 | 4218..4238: 0.84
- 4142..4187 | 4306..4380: 1.27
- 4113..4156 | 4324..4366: 1.35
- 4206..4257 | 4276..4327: 1.08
